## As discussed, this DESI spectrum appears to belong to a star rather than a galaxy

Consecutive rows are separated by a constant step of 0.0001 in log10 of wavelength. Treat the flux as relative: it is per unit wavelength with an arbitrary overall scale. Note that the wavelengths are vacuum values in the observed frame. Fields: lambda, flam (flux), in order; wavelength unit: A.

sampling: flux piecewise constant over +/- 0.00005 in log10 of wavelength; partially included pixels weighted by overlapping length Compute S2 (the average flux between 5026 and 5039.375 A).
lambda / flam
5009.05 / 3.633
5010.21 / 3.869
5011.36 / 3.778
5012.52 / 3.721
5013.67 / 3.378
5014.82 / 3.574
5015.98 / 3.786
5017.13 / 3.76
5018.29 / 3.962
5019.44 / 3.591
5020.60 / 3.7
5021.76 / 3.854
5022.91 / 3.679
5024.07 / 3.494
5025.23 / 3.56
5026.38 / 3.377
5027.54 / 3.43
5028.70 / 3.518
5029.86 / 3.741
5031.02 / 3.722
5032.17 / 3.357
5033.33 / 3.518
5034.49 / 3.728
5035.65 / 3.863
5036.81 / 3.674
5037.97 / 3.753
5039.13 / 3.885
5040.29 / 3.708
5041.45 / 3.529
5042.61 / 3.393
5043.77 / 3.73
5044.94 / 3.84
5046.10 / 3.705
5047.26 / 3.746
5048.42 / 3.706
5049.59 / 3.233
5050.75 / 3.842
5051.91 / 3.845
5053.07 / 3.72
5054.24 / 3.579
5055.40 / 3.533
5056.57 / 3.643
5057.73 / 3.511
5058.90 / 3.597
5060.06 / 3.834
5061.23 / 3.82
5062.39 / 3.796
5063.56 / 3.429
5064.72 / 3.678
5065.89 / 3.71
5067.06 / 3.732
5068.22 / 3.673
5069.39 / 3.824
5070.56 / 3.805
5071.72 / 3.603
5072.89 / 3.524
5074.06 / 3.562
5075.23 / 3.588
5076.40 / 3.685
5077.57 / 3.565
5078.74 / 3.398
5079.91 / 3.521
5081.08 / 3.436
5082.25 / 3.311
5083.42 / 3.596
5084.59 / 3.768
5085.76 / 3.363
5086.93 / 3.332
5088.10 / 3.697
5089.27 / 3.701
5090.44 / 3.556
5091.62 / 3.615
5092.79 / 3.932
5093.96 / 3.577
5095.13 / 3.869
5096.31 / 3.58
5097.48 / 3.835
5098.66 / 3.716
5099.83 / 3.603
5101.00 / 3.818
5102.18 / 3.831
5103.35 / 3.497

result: 3.63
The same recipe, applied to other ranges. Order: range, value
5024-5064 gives 3.64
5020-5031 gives 3.6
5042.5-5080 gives 3.65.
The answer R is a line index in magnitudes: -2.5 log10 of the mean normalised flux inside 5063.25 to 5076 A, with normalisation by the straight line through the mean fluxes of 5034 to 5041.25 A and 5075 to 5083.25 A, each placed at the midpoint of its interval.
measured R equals -0.03 mag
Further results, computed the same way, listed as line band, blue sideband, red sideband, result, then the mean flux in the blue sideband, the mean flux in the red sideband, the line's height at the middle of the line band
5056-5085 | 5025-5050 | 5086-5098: 0.01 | 3.63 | 3.66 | 3.65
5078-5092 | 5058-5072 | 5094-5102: 0.06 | 3.71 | 3.73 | 3.72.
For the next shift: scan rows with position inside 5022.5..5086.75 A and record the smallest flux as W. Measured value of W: 3.233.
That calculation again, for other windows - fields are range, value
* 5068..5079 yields 3.398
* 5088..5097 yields 3.556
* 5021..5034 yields 3.357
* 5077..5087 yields 3.311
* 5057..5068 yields 3.429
